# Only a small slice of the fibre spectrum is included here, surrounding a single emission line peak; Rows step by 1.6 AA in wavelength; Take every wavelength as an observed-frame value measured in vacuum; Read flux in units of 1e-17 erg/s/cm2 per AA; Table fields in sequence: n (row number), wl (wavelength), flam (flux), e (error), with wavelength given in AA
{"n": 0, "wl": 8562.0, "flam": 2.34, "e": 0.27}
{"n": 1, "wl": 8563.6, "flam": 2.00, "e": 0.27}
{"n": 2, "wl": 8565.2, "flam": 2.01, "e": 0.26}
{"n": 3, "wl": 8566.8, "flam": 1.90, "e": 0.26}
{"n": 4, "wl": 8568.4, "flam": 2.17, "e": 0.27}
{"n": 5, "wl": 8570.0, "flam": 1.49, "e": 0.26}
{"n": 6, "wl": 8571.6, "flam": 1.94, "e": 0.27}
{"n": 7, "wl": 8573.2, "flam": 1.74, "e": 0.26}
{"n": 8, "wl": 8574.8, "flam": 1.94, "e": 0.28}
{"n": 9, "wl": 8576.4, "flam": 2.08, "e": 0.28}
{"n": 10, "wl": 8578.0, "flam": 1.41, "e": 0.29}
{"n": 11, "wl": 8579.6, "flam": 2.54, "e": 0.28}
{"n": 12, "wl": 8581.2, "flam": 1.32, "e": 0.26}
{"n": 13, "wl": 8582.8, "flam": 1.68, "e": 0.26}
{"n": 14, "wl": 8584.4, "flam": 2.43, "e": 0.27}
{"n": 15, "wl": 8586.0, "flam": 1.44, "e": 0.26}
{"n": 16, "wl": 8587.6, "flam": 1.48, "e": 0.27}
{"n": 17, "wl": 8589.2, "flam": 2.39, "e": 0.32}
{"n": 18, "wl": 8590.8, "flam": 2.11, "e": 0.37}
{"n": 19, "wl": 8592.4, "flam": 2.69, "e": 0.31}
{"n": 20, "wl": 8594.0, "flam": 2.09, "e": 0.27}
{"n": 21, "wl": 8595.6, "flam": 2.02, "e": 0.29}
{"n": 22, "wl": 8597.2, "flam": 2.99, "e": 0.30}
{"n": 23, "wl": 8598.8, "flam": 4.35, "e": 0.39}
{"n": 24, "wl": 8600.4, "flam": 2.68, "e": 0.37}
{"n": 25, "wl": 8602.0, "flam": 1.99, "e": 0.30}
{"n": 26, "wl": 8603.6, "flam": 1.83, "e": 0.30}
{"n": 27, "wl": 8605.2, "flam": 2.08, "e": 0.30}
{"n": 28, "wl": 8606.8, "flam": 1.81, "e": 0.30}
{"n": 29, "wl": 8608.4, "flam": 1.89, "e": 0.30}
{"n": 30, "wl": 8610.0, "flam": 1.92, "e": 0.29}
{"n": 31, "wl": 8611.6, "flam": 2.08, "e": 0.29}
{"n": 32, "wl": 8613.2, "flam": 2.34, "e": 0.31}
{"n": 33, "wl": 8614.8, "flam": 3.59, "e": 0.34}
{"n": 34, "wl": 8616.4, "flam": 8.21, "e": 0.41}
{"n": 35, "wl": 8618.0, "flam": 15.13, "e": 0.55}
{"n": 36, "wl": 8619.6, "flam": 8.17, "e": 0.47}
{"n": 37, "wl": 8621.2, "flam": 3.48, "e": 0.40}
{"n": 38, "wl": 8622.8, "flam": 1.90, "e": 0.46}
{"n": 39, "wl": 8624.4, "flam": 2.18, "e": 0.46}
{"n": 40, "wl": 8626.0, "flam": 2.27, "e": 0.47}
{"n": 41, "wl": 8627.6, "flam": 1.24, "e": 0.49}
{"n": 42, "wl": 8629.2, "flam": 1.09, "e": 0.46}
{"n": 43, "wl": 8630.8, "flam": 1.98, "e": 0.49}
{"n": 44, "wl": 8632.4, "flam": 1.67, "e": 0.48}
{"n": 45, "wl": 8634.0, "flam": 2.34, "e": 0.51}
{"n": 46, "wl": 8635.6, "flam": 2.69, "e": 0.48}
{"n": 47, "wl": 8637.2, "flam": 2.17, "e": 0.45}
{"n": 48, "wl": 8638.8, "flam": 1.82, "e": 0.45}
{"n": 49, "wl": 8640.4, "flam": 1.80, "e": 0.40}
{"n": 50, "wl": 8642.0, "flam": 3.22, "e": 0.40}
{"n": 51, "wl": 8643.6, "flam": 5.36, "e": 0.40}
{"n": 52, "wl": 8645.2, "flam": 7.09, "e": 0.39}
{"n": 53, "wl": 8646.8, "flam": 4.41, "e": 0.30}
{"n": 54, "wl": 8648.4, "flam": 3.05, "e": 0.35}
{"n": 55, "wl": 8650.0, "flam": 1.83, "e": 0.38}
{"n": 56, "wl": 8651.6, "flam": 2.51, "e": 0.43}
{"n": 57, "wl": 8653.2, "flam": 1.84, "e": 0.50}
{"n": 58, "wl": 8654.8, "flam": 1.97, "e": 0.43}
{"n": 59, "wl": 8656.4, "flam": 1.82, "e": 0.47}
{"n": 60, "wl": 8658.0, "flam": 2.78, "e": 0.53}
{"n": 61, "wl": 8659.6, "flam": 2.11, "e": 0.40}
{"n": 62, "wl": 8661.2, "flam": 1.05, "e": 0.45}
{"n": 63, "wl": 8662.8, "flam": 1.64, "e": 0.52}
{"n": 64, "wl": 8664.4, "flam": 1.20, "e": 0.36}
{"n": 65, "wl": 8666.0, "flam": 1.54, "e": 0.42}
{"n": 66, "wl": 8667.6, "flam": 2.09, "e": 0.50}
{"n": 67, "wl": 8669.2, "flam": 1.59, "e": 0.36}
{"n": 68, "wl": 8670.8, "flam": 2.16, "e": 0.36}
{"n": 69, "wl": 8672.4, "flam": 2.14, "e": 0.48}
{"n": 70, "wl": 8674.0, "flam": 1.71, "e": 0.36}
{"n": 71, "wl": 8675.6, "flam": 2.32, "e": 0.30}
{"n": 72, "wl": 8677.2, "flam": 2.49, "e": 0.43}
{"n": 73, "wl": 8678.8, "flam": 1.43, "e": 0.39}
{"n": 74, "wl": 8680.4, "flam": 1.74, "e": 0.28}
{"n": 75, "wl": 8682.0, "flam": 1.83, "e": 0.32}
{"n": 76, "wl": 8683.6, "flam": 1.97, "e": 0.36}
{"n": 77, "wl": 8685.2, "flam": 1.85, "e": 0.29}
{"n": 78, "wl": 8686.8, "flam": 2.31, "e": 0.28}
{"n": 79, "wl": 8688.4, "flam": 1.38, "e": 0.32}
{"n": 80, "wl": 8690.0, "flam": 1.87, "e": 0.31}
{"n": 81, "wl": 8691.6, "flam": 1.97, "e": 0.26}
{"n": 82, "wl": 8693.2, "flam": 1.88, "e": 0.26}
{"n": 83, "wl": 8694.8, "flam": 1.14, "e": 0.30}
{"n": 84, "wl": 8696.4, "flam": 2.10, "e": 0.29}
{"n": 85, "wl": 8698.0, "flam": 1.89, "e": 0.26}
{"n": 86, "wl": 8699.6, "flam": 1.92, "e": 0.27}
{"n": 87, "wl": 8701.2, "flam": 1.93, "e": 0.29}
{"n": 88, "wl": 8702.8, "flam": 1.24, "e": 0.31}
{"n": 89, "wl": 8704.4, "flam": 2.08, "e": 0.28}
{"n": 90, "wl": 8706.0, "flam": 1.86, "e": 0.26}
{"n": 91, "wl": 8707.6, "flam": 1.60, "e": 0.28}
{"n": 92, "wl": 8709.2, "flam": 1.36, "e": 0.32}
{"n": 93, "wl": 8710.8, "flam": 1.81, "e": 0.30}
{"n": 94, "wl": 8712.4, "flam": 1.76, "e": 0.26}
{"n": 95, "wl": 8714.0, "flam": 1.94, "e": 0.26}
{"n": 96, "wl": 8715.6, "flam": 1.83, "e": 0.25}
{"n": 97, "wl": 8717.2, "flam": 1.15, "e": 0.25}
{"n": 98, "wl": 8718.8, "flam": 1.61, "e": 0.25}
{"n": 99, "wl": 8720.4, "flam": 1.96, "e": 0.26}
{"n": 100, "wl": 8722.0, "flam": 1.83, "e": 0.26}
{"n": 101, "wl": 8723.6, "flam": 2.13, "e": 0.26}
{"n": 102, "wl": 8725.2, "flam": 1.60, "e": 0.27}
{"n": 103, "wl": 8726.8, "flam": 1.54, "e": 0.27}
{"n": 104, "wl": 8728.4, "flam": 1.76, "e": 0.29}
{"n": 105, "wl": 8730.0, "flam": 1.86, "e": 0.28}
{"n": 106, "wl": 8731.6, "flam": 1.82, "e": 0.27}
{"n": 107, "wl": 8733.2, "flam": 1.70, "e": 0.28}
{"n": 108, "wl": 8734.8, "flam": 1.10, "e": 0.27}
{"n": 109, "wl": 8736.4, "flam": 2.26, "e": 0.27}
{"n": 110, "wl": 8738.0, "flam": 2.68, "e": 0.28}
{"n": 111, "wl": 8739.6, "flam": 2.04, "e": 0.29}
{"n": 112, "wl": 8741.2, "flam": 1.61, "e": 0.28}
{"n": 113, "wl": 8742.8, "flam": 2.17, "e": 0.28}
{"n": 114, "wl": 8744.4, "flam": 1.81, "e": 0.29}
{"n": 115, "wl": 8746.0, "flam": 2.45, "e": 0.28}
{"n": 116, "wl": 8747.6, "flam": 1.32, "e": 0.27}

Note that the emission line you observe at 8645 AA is [N II] 6583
